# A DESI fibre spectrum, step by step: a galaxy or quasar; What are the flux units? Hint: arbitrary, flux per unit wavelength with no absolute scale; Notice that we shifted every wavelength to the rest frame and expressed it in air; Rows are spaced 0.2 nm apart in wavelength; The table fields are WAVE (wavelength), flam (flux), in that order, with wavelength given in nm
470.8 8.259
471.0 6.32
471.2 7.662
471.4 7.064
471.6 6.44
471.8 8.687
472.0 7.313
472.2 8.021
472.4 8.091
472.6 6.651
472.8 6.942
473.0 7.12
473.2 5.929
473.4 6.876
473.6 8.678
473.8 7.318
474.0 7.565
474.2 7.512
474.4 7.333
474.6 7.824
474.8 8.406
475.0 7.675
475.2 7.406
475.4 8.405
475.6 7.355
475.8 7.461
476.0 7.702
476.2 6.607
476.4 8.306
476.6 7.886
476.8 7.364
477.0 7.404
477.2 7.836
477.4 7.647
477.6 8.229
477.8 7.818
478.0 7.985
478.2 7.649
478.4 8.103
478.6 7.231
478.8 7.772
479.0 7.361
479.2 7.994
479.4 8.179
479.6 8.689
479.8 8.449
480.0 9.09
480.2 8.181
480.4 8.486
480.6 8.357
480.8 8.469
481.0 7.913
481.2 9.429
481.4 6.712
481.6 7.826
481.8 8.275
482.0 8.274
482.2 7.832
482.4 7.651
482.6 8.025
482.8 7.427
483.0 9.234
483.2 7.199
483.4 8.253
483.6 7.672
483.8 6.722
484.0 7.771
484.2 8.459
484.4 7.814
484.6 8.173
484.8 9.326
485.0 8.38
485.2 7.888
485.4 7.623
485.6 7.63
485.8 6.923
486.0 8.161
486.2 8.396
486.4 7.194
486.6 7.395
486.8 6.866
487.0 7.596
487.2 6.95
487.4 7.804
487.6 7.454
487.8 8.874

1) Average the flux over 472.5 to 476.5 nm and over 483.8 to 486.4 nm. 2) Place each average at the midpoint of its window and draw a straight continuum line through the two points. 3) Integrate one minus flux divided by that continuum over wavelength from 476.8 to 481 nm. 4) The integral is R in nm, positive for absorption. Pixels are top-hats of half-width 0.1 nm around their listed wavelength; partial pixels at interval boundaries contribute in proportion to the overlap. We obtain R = -0.20 nm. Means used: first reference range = 7.45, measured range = 8.03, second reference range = 7.96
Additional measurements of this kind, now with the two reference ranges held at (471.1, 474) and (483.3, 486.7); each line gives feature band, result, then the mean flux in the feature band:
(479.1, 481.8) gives -0.21 nm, 8.29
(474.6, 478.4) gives -0.12 nm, 7.74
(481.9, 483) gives -0.03 nm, 7.97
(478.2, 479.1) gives 0.00 nm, 7.62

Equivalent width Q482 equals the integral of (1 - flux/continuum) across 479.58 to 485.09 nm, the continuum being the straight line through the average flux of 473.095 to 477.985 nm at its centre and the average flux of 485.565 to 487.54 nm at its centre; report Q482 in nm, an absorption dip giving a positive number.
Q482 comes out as -0.44 nm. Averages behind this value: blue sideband 7.61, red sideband 7.49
